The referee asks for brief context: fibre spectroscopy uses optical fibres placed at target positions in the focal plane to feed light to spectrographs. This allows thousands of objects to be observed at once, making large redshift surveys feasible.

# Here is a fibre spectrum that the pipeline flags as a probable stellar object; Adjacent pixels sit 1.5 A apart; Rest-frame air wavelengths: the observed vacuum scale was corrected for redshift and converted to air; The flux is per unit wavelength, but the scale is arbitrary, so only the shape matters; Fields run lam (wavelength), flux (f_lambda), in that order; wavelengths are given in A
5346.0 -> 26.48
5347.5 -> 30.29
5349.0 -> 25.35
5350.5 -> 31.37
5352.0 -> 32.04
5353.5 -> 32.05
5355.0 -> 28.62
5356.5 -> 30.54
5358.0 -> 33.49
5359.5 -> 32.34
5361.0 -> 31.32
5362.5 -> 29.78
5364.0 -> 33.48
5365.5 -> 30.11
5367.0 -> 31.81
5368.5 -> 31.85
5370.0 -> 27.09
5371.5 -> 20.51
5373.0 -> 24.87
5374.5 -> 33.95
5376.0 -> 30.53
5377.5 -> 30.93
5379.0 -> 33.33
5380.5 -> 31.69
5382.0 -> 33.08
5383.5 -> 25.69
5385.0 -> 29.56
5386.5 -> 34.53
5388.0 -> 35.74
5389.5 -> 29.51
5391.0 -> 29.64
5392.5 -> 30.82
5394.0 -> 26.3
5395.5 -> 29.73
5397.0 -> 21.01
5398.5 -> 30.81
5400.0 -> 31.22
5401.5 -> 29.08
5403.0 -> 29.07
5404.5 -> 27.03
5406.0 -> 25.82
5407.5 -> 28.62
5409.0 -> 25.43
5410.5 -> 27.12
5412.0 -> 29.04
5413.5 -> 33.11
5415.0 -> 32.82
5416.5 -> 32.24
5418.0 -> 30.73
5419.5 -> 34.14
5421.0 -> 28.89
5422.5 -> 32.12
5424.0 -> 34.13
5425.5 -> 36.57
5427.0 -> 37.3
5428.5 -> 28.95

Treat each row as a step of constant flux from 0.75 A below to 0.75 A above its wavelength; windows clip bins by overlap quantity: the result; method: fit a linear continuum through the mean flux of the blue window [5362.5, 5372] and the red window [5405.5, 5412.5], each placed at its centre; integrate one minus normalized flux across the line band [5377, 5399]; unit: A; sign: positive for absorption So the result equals -1.4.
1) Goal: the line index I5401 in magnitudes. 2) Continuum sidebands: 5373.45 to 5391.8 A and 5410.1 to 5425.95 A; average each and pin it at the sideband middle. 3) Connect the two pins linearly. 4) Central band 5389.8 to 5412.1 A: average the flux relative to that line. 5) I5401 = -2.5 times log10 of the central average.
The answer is 0.132 mag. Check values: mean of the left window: 31.4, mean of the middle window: 28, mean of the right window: 31.9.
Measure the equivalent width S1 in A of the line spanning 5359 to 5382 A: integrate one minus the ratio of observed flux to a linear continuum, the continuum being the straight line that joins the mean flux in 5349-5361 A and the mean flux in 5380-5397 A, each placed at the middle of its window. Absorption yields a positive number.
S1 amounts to 0.3 A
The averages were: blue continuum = 31.1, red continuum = 30.1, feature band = 30.3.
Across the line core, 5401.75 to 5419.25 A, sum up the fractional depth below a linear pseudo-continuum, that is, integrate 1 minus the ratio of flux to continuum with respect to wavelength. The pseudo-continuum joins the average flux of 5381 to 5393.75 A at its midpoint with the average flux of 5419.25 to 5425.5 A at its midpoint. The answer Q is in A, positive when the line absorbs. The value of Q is 1.5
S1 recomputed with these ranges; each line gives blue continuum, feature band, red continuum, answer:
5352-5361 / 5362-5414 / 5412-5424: 3.68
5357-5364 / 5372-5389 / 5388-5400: -0.56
